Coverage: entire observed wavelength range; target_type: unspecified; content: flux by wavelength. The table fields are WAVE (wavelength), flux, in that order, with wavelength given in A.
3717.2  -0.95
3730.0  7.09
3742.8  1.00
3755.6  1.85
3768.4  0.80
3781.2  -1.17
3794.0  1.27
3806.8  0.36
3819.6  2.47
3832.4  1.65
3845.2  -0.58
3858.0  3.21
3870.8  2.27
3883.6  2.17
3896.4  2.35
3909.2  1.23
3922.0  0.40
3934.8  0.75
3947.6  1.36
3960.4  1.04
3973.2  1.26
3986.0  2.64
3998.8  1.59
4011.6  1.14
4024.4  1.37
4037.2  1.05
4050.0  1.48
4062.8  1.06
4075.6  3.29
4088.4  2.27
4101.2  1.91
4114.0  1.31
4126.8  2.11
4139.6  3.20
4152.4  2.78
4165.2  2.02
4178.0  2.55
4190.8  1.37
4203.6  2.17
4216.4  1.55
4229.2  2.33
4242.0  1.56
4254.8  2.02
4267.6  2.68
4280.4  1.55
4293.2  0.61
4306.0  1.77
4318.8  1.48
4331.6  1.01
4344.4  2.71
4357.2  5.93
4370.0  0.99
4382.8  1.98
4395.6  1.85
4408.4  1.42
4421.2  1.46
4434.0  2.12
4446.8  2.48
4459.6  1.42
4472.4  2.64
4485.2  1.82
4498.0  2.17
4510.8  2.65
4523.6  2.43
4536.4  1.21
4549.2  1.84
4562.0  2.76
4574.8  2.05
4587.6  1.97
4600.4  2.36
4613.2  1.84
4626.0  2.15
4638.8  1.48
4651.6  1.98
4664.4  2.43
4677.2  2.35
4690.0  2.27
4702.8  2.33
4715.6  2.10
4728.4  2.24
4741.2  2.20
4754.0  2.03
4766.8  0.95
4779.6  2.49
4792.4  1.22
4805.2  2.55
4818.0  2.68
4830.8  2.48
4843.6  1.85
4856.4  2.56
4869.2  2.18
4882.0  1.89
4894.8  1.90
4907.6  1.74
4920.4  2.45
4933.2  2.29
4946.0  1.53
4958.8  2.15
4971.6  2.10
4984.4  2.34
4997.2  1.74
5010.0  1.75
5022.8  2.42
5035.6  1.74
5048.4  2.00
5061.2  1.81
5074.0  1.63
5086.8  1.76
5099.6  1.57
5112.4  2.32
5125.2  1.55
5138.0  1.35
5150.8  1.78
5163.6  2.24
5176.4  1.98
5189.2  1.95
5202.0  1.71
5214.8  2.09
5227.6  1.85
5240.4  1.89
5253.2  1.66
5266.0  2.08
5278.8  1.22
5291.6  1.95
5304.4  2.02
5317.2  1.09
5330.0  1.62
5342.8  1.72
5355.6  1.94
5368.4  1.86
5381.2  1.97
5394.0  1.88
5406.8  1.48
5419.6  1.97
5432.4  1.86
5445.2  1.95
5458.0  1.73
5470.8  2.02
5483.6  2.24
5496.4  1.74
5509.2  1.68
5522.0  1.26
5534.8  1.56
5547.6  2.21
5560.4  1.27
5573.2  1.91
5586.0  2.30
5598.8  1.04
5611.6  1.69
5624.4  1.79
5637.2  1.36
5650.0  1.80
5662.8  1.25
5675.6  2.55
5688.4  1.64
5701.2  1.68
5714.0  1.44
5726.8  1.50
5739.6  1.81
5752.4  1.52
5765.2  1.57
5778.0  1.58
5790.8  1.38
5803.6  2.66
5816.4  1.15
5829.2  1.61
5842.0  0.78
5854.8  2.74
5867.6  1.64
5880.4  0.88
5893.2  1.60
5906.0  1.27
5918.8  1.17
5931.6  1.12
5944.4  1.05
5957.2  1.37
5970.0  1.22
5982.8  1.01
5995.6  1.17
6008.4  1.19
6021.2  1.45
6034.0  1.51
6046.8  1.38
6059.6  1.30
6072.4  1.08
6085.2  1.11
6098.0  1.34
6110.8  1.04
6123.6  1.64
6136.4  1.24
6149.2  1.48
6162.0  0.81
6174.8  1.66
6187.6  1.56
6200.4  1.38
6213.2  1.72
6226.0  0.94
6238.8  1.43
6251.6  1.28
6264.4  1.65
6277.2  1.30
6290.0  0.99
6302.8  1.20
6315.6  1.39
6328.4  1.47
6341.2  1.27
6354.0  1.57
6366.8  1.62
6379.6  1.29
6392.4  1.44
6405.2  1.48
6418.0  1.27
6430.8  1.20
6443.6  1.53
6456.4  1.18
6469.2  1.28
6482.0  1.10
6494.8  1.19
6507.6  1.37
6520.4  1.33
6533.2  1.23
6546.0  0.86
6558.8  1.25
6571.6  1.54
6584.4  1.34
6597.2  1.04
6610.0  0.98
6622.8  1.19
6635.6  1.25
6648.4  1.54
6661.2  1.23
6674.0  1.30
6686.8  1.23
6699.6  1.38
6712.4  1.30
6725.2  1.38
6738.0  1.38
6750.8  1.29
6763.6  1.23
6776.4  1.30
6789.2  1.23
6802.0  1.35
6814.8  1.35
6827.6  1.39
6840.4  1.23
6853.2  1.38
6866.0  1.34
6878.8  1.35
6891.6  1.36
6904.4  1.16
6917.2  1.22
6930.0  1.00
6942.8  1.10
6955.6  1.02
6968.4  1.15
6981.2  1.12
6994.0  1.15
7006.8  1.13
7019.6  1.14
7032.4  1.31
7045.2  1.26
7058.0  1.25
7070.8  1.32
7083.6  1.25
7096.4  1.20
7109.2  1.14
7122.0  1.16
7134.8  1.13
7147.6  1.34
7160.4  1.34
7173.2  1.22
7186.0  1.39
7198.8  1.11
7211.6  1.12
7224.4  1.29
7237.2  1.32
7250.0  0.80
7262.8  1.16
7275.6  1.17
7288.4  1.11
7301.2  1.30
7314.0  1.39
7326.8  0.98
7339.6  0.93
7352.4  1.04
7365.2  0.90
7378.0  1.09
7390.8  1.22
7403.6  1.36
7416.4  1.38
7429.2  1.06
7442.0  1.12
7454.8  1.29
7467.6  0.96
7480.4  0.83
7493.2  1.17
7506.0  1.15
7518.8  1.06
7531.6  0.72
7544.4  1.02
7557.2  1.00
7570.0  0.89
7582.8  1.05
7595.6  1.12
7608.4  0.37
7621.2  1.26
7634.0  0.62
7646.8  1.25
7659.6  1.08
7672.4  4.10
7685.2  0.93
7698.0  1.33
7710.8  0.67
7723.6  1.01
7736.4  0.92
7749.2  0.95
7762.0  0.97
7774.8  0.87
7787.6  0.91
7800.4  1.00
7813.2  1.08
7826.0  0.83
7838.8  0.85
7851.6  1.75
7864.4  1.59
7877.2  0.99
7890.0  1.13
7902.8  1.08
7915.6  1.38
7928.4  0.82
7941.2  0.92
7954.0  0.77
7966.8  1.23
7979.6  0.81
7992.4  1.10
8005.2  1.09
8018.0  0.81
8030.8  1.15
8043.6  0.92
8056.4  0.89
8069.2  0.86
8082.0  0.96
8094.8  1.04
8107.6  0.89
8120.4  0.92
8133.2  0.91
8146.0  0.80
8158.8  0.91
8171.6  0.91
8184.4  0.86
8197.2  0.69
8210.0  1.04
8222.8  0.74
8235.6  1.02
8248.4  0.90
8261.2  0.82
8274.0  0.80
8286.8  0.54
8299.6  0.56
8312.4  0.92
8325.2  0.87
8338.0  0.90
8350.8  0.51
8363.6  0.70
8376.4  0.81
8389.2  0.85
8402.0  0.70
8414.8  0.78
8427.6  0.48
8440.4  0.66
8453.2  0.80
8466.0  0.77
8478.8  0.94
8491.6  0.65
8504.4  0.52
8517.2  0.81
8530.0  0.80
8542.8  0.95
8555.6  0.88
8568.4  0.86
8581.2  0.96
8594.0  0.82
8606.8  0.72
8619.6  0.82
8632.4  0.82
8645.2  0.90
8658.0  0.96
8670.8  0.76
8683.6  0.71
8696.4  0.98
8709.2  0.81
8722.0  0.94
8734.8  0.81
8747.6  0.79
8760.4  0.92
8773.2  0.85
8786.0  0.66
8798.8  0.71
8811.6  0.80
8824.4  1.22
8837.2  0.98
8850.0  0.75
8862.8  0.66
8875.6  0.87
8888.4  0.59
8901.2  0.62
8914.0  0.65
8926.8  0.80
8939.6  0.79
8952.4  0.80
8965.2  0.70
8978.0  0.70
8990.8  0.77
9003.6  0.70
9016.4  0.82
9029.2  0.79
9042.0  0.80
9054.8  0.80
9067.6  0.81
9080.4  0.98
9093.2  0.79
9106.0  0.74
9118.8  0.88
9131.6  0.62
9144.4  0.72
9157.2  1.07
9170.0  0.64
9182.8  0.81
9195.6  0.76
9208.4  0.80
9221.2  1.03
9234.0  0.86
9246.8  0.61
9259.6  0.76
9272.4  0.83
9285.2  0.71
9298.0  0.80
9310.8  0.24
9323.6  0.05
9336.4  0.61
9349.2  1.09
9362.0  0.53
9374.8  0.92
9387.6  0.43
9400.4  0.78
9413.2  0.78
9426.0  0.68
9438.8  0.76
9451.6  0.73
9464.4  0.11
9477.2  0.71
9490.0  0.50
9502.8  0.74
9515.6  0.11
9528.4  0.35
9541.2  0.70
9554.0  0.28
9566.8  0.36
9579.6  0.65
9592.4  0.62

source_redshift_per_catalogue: 0.168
